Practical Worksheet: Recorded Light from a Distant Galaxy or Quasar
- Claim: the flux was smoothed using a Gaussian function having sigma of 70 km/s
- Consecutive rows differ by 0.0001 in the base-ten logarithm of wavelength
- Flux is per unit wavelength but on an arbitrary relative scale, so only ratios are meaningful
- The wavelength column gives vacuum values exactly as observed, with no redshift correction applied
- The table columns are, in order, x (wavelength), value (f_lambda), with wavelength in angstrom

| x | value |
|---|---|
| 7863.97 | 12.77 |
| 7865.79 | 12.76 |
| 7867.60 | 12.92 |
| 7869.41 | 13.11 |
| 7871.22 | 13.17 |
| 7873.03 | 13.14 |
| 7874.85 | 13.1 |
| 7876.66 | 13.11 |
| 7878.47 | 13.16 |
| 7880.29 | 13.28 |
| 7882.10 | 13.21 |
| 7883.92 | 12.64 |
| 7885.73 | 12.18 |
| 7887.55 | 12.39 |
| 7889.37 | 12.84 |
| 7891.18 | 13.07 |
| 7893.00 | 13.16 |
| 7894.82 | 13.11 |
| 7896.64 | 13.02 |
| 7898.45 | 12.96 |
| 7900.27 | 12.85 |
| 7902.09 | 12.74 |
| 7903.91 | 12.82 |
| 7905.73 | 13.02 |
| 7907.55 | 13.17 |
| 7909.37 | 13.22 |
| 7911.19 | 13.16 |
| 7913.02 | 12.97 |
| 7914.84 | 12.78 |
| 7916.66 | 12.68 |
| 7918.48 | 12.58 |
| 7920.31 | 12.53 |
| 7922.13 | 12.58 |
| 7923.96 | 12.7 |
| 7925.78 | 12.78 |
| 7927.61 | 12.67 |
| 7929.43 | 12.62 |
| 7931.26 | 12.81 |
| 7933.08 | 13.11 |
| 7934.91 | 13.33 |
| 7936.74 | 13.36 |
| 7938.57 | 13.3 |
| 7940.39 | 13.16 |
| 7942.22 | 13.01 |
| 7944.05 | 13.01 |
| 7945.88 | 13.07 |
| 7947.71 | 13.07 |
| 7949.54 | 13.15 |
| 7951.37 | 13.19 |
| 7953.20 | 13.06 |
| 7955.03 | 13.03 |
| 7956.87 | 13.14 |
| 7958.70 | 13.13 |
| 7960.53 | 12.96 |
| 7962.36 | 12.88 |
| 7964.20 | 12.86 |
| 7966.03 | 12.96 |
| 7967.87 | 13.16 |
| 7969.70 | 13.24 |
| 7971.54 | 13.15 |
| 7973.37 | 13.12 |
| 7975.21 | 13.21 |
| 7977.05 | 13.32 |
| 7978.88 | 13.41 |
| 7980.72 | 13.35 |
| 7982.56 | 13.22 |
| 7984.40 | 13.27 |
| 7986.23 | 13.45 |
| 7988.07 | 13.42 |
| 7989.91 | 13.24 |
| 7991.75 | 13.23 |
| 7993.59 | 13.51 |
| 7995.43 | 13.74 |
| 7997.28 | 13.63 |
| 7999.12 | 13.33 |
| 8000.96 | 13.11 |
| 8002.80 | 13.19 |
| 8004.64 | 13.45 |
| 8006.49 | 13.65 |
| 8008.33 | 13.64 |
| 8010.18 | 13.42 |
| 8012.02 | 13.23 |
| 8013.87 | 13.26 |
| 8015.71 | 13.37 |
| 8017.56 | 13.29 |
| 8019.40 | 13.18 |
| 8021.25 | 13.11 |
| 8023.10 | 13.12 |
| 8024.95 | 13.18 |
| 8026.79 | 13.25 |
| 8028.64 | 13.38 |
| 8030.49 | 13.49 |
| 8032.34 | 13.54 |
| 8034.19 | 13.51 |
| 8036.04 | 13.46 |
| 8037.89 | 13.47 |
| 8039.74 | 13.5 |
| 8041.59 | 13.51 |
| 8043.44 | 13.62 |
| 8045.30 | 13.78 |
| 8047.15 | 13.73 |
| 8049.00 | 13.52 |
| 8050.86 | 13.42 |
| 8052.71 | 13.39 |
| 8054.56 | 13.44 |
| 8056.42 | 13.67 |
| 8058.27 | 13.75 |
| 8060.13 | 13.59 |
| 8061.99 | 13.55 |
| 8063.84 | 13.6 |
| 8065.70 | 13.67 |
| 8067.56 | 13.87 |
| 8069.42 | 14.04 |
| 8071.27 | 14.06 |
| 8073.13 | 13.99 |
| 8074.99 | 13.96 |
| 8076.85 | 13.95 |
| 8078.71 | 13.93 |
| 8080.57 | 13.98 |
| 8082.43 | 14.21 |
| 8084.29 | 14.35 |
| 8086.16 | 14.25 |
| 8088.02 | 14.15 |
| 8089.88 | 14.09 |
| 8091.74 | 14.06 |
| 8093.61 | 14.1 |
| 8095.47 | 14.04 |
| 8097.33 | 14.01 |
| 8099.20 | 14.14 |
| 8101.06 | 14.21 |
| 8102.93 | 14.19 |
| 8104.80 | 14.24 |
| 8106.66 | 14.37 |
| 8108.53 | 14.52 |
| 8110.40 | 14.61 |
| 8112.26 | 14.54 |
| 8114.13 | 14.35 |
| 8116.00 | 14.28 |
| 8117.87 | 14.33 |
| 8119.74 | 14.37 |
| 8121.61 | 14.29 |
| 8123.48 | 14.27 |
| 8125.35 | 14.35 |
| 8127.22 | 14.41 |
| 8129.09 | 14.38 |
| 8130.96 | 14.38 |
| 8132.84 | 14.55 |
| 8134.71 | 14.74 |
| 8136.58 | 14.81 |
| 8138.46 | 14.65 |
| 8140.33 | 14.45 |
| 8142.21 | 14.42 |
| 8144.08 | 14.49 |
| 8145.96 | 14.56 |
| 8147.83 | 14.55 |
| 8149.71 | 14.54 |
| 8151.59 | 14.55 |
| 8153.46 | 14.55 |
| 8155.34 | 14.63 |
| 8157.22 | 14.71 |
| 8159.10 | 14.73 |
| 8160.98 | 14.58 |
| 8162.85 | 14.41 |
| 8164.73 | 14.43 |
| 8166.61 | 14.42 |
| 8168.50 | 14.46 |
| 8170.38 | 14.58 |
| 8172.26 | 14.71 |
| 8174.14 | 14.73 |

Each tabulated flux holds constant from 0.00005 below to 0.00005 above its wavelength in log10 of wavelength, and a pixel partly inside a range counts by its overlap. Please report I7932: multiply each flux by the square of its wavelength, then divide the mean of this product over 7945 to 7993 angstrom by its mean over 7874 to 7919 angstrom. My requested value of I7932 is 1.0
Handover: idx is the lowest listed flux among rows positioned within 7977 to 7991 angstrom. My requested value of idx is 13.22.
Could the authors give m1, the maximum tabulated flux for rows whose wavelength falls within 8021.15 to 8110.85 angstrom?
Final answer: 14.61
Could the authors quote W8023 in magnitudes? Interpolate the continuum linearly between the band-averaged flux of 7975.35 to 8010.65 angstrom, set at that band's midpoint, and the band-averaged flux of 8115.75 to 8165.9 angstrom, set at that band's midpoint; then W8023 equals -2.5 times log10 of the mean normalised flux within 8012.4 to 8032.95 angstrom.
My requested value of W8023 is 0.03 mag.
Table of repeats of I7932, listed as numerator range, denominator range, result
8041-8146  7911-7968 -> 1.13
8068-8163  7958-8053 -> 1.10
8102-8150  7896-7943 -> 1.18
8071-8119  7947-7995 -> 1.11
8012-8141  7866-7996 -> 1.11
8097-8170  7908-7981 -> 1.16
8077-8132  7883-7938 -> 1.16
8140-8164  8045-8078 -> 1.08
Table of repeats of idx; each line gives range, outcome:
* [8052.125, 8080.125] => 13.39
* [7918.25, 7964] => 12.53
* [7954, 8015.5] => 12.86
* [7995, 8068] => 13.11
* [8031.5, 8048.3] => 13.46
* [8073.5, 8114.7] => 13.93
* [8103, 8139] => 14.24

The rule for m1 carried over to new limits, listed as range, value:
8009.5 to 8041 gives 13.54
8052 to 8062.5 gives 13.75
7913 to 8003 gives 13.74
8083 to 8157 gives 14.81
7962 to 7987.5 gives 13.45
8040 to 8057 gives 13.78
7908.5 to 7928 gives 13.22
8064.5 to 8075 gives 14.06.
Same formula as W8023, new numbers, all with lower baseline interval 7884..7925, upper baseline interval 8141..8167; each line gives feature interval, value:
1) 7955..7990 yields 0.01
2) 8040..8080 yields 0.01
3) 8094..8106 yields 0.00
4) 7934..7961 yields 0.00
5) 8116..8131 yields 0.00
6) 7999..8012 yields 0.01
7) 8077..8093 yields 0.00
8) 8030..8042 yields 0.02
